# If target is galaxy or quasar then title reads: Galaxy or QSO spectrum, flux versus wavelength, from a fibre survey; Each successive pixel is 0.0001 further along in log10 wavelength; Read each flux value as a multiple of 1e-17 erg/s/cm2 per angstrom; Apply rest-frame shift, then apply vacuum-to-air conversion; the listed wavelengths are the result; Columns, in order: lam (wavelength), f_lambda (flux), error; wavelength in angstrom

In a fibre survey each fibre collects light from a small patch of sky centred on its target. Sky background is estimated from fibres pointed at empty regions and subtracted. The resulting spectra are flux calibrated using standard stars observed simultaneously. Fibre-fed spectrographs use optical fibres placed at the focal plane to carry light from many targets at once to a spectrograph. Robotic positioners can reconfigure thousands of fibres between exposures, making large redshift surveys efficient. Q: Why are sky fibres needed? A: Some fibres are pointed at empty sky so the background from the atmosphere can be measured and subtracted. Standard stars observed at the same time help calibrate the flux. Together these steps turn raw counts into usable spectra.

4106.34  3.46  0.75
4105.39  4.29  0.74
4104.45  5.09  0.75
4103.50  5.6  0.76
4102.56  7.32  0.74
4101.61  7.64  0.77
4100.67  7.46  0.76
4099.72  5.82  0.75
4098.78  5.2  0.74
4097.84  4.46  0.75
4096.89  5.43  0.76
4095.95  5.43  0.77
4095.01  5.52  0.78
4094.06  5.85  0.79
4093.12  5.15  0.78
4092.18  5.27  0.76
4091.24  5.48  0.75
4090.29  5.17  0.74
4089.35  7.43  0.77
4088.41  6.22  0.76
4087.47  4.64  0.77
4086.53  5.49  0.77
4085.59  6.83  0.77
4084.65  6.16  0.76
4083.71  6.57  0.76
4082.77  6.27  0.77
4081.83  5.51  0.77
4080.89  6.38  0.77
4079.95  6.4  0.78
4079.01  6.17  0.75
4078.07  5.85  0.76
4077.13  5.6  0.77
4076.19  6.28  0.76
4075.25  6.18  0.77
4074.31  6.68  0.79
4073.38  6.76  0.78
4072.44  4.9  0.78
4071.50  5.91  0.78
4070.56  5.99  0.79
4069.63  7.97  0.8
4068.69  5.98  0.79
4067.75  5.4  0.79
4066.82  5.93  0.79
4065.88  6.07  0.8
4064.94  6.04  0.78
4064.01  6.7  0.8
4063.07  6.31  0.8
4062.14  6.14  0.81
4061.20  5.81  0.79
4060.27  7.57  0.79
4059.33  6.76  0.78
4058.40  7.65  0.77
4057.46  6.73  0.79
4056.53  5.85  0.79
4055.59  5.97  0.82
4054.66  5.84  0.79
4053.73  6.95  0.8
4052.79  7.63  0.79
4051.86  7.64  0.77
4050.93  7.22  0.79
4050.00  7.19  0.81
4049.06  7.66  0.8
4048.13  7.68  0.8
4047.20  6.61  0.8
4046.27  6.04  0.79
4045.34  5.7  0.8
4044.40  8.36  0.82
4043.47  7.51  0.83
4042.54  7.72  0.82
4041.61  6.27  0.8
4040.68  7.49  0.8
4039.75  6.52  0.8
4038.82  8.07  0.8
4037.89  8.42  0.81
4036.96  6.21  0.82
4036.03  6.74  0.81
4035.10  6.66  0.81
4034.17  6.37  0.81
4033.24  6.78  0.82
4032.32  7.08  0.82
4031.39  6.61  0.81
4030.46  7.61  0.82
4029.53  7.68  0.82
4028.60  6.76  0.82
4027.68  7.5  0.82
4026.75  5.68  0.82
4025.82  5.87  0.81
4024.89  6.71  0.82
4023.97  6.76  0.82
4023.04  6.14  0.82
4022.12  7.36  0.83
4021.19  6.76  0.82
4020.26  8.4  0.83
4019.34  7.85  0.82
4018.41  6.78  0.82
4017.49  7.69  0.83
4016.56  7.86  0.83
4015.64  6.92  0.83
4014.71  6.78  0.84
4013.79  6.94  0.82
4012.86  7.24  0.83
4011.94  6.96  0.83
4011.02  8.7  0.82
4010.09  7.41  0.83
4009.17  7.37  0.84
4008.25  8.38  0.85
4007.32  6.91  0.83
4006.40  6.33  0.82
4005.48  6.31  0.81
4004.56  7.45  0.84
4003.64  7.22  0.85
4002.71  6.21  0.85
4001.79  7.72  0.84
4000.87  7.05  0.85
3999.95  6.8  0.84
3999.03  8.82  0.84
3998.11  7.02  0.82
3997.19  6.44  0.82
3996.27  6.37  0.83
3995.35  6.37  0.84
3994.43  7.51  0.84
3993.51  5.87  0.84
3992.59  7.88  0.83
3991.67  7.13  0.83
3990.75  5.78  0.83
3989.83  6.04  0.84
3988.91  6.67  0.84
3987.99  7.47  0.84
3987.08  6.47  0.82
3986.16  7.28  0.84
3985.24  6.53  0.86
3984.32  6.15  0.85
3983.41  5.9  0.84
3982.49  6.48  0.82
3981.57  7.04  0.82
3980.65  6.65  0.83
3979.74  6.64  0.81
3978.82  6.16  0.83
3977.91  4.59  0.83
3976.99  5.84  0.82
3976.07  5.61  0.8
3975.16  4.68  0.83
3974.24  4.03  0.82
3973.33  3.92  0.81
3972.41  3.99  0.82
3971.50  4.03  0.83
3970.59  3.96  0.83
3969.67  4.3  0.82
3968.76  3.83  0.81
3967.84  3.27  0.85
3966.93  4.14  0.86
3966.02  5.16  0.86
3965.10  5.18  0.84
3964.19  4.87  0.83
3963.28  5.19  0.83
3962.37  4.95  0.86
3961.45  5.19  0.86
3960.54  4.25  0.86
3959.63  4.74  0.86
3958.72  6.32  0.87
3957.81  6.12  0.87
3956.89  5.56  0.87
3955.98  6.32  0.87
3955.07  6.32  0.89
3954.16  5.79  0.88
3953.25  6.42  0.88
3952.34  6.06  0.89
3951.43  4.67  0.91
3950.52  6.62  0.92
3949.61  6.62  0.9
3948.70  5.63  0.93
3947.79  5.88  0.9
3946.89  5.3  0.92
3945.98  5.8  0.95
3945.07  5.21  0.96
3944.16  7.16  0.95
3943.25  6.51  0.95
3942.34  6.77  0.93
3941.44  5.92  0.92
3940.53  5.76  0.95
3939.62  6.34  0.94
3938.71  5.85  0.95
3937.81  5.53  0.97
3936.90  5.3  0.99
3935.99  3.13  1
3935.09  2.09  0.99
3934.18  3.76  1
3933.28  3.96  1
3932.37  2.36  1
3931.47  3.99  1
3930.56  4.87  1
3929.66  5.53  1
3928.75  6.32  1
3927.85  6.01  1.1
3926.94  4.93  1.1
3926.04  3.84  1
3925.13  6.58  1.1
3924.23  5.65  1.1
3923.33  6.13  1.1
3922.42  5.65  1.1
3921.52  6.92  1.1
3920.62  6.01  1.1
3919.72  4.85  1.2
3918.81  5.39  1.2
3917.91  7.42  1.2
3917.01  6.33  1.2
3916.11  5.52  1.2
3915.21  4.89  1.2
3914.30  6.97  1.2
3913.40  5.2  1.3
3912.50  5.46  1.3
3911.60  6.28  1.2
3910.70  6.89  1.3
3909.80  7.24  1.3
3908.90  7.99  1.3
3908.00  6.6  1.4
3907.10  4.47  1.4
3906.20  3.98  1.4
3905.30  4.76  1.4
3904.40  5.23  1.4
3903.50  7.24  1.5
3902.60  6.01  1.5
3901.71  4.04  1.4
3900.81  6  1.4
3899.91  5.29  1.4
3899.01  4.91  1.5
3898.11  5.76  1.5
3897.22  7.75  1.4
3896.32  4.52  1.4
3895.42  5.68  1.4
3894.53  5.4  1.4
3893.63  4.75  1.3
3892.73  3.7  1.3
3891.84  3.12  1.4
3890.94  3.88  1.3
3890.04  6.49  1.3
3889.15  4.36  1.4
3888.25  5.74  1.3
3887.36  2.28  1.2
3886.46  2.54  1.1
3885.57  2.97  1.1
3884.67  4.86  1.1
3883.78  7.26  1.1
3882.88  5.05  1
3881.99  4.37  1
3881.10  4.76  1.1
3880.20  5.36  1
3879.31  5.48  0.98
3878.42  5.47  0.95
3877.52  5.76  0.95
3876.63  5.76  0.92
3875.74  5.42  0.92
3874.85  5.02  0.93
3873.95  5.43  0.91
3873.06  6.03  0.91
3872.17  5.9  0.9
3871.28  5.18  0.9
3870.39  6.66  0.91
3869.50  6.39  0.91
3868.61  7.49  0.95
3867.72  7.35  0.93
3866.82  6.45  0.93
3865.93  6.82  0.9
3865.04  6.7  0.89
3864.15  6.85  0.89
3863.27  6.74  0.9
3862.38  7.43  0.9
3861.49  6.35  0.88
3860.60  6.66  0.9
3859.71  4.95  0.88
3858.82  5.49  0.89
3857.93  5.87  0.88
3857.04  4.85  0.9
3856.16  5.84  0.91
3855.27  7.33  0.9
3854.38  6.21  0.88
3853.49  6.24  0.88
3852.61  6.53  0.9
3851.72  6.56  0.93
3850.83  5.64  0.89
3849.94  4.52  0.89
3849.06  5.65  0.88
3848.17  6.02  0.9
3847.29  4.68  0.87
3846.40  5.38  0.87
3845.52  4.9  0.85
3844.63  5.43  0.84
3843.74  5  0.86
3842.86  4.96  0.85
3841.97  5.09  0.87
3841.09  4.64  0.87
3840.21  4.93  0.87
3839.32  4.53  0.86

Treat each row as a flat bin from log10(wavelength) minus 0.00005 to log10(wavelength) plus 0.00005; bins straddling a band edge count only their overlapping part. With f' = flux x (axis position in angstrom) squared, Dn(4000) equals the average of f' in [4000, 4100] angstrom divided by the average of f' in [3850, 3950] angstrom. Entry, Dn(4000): 1.28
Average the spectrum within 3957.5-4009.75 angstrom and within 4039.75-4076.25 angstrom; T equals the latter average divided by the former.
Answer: 1.11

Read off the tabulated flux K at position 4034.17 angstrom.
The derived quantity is 6.37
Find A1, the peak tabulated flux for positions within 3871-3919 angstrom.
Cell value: 7.99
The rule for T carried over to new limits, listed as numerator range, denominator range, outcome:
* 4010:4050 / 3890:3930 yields 1.26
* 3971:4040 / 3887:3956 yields 1.22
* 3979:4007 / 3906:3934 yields 1.21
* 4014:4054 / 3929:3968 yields 1.34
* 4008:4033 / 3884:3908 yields 1.46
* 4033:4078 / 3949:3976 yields 1.32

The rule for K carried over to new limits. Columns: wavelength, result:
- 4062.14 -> 6.14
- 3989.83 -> 6.04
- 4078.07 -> 5.85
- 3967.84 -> 3.27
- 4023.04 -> 6.14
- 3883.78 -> 7.26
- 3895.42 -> 5.68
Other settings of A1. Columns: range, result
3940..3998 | 7.88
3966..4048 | 8.82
